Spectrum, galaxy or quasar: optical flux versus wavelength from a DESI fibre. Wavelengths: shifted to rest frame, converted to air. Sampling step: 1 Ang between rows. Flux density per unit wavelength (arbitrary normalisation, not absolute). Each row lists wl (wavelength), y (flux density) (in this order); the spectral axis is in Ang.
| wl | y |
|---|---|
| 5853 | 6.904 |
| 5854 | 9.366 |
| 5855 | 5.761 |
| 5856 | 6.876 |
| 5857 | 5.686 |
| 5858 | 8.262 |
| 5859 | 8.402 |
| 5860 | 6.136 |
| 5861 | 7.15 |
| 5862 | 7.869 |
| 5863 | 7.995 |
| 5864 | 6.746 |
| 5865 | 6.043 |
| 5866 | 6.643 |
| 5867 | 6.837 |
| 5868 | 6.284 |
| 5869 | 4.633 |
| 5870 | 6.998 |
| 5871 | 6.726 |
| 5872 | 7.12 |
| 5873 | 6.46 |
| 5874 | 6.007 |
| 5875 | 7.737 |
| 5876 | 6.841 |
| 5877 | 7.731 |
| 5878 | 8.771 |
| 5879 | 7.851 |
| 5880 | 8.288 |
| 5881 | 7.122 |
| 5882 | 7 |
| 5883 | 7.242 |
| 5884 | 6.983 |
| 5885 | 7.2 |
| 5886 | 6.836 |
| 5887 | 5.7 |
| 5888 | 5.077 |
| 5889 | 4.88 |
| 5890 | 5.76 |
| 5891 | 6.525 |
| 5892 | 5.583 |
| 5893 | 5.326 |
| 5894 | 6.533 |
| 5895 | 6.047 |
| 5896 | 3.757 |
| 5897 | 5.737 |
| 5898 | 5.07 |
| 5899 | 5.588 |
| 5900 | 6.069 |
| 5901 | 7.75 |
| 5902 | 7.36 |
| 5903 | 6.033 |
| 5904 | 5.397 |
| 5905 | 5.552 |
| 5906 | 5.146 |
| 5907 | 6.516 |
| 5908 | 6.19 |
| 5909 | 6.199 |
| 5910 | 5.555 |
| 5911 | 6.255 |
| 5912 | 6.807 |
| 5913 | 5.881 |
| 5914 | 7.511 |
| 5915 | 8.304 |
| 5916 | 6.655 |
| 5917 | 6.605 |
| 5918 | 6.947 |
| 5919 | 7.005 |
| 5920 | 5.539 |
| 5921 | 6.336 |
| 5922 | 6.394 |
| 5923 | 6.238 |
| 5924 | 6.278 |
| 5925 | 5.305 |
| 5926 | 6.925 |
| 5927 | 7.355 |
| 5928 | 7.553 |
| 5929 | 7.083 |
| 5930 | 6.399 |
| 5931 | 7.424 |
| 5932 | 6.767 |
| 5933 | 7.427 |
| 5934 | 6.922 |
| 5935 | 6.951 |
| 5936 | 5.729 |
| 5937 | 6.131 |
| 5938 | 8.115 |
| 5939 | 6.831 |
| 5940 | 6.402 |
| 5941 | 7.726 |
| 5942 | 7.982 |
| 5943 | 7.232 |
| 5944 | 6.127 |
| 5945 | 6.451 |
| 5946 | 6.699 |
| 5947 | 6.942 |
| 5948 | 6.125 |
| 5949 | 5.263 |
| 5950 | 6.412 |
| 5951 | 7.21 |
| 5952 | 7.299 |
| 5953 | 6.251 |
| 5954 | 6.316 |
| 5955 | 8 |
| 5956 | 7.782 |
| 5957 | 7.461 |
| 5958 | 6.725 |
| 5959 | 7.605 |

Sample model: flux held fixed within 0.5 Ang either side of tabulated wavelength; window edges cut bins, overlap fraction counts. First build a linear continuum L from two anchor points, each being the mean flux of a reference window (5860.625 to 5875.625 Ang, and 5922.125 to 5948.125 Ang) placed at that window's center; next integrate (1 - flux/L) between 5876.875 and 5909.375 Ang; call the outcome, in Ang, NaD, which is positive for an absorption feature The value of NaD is 2.2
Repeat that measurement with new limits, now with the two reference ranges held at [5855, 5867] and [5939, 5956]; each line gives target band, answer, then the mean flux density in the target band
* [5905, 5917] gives 0.81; 6.42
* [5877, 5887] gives -0.63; 7.4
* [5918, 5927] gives 0.67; 6.35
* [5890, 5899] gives 1.75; 5.58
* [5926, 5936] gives -0.25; 7.02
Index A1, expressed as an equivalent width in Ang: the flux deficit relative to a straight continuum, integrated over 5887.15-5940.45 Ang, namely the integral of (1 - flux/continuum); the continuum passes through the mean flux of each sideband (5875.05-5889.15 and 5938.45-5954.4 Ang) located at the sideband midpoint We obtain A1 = 4.2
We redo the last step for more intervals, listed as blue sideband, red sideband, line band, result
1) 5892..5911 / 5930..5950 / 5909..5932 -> -1.2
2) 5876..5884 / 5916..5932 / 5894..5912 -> 2.9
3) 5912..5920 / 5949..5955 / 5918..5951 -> 0.4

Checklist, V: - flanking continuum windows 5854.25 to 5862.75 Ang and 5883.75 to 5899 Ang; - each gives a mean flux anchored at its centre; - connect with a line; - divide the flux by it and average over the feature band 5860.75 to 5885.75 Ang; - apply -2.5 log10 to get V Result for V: -0.09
